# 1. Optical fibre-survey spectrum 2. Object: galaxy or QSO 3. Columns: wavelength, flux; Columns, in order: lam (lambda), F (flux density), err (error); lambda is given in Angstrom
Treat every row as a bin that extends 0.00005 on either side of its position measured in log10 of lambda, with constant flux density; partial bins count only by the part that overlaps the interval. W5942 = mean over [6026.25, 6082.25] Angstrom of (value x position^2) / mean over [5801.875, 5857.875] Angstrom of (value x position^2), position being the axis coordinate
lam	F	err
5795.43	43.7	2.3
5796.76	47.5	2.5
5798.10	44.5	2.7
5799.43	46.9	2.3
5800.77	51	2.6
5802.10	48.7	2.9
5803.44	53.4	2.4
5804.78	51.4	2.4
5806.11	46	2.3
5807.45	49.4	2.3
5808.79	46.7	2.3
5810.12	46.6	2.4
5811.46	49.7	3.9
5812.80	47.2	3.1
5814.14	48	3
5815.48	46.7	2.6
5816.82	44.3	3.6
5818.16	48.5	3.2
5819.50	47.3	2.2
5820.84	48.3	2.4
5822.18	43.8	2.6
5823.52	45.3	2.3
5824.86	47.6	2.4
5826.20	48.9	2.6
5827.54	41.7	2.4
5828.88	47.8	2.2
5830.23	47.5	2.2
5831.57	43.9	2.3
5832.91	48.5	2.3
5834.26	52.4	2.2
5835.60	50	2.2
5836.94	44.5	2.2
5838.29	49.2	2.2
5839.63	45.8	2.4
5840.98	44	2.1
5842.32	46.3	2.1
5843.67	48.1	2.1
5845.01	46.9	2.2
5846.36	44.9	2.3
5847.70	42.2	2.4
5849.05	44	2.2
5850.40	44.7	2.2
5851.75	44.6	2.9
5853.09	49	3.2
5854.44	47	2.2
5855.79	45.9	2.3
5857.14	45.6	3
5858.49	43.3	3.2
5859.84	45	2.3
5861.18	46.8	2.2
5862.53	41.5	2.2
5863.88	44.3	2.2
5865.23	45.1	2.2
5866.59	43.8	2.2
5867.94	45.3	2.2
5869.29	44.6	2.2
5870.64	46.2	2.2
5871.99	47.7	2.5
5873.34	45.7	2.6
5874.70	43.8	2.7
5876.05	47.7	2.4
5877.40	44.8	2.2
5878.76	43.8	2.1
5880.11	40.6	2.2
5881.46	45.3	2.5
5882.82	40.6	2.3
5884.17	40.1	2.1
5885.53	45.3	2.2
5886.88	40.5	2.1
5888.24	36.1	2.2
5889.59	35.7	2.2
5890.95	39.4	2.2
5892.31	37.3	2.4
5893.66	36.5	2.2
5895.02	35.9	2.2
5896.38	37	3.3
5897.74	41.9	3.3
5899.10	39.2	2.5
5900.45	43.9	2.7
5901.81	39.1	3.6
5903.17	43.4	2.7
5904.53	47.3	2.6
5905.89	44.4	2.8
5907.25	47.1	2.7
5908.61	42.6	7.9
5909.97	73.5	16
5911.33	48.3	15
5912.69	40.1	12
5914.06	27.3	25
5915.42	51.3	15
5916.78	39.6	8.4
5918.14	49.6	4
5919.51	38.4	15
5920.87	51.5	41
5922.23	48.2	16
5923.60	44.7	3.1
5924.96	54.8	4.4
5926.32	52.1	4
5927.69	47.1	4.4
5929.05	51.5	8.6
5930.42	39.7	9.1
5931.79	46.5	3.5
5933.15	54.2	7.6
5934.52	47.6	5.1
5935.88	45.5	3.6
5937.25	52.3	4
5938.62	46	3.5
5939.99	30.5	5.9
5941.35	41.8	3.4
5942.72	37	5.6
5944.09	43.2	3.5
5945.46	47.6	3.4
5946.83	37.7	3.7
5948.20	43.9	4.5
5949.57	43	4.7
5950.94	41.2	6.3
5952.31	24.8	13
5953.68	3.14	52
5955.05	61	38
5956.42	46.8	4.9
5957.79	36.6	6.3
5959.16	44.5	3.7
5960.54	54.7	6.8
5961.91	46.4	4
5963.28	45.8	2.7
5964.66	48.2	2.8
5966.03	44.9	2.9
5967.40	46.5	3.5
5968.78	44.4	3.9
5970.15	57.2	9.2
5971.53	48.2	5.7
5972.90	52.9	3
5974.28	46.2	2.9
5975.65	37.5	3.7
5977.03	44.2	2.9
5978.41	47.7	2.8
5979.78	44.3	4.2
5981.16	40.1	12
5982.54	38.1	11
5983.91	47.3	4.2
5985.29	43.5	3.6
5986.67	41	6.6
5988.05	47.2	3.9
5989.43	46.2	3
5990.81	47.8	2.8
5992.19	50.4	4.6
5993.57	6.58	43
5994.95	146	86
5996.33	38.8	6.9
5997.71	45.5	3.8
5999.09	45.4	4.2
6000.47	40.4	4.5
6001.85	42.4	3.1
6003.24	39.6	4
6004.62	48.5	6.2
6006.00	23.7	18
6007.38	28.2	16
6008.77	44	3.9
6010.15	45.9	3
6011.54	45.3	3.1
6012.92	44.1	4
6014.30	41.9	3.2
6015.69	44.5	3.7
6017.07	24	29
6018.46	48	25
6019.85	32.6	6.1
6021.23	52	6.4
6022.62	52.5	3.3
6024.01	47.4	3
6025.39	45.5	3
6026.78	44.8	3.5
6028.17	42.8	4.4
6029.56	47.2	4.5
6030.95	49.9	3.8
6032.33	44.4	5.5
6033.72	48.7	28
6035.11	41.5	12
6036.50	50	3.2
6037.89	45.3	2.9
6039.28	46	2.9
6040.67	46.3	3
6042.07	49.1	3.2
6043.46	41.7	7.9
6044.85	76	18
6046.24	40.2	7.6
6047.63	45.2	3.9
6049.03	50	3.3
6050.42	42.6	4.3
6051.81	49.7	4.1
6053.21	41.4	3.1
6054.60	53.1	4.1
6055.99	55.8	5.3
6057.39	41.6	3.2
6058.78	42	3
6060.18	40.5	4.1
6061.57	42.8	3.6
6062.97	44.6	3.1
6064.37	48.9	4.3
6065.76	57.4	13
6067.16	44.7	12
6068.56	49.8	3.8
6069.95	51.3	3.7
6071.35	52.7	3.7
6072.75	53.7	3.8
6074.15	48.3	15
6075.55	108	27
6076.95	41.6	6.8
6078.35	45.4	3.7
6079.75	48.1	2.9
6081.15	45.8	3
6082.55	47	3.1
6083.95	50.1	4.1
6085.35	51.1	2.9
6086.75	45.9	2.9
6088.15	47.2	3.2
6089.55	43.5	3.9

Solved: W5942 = 1.1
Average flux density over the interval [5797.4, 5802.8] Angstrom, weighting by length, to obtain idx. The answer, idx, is 47.8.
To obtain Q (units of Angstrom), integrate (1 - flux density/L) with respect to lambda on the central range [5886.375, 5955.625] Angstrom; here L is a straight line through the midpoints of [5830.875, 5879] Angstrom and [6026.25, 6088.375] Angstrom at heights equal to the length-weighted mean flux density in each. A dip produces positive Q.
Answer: 5.7 Angstrom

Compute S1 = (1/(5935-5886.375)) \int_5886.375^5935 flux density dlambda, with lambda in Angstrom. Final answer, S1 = 44.3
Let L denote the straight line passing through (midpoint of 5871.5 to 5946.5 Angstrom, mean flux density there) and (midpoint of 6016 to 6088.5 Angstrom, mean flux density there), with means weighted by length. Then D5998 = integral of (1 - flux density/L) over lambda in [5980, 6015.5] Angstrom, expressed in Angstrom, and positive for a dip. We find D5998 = 1.1 Angstrom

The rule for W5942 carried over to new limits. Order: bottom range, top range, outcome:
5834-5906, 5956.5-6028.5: 1.08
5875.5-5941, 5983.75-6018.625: 1.05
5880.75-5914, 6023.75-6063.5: 1.16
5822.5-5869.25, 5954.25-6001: 1.09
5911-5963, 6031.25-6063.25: 1.12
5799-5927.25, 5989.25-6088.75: 1.11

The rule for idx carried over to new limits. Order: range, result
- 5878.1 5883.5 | 42.6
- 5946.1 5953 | 38.2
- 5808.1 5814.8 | 47.6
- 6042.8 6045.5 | 58.8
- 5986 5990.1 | 44.8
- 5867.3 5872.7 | 46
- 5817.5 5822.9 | 47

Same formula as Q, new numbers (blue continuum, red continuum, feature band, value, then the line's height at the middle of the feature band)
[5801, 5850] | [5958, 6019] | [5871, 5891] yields 1.67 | 46.5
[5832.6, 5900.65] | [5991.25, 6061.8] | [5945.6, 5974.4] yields 0.86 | 45.1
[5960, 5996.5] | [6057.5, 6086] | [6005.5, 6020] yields 3.05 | 49.1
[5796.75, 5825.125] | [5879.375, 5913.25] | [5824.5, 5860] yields -0.40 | 45.8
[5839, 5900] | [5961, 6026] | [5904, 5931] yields -1.76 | 44.1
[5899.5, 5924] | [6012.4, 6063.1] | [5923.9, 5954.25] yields 2.06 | 45.6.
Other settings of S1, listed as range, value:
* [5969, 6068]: 46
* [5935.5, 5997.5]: 45.1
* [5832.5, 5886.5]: 45.3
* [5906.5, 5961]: 44.4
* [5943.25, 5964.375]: 41.4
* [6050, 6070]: 47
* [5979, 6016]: 45.1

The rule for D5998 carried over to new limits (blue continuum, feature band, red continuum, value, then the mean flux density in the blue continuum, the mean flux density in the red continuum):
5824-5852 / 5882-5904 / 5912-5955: 2.4 Angstrom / 46.4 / 42.9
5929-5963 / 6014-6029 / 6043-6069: 0.9 Angstrom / 42.6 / 47.8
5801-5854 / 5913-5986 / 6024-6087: 5.7 Angstrom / 47.1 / 48.9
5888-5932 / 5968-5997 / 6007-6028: -3.4 Angstrom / 44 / 42.9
